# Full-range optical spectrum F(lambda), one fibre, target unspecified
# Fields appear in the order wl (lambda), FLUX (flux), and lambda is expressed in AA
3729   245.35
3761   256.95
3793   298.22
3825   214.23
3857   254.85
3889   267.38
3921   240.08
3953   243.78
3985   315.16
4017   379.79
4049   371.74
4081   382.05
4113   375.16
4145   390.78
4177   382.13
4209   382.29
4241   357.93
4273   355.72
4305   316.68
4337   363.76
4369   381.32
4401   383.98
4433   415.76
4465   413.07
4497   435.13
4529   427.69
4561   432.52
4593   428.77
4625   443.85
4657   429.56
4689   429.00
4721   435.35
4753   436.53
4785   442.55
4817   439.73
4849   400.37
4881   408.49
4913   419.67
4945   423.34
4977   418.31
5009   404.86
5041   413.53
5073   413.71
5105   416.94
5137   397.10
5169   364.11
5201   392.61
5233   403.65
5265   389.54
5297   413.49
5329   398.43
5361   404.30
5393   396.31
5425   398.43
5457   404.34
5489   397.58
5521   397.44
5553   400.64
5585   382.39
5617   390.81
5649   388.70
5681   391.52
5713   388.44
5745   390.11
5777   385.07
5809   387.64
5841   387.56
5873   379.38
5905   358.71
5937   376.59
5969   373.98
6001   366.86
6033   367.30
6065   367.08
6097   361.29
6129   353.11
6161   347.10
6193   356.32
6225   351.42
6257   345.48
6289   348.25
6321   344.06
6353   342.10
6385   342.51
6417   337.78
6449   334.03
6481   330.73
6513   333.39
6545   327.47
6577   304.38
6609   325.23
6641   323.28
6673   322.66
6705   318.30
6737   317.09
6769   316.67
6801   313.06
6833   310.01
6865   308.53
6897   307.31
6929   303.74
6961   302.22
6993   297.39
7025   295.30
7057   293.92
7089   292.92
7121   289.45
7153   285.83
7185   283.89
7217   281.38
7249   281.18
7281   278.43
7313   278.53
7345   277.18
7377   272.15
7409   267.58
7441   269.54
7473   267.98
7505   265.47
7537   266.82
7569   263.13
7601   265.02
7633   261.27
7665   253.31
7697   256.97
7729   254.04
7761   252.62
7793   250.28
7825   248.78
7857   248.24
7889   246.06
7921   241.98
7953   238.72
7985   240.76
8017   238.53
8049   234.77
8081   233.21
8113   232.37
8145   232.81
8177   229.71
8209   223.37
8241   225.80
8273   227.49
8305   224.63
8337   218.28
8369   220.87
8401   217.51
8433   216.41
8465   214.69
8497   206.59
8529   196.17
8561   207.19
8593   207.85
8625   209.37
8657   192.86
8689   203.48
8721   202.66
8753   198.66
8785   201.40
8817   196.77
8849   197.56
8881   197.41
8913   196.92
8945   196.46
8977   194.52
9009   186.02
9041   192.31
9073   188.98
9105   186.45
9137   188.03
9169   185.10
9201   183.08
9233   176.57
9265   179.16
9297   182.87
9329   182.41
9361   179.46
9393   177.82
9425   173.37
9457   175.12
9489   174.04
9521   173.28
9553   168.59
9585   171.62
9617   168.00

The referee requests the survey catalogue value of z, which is 0.00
